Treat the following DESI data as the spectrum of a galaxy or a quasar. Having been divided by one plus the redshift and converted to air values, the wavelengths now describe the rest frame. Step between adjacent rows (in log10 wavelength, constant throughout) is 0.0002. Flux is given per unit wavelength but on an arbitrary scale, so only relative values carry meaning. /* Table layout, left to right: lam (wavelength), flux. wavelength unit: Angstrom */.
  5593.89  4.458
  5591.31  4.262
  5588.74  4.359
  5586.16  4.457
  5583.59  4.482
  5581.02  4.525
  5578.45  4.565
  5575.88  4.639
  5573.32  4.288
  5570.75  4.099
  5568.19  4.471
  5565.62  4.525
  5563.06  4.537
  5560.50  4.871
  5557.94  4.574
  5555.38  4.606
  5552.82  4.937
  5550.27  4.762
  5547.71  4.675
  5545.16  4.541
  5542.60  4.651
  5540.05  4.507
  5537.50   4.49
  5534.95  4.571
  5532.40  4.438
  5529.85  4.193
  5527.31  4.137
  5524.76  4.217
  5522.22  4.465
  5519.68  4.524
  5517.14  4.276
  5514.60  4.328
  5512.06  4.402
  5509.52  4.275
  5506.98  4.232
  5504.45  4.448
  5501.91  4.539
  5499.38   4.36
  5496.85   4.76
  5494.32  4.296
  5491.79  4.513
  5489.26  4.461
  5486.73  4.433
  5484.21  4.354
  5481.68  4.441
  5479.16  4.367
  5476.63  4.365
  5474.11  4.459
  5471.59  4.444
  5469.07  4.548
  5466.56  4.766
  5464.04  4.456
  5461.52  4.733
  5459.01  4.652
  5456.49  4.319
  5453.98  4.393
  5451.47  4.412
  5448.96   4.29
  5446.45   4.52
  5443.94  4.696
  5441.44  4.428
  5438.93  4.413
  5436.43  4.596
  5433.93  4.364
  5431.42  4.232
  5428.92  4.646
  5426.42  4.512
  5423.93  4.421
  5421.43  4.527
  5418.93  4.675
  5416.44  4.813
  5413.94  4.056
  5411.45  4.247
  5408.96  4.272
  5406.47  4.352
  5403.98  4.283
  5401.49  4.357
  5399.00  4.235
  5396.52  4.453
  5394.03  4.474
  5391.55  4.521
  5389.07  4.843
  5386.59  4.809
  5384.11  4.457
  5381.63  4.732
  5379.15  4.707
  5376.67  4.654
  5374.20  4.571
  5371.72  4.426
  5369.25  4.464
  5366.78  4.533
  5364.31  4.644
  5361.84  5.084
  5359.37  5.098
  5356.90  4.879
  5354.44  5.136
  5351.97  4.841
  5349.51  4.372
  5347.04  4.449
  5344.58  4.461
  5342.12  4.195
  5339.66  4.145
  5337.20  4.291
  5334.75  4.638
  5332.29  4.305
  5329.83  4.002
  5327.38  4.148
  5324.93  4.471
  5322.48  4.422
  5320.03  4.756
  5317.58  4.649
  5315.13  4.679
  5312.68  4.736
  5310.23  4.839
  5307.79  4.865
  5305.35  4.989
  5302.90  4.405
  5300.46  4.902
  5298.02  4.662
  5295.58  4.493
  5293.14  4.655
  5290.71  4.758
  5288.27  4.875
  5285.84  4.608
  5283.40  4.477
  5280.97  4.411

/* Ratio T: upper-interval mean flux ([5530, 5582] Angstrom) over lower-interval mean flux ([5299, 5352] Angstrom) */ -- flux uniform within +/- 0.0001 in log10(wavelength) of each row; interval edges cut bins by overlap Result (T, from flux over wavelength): 1.0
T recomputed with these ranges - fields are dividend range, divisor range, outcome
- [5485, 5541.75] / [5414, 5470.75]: 0.98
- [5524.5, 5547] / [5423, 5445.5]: 0.99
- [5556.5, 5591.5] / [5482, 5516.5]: 1.02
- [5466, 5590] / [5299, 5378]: 0.97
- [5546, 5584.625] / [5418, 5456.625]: 1.02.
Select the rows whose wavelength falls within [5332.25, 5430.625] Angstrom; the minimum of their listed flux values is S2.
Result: 4.056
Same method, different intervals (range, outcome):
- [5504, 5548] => 4.137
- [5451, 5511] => 4.232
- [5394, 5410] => 4.235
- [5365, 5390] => 4.426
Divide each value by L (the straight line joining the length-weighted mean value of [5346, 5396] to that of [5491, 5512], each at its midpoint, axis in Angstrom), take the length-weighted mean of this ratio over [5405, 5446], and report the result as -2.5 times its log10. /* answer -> 0.03 mag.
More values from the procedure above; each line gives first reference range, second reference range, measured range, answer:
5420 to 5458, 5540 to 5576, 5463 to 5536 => 0.025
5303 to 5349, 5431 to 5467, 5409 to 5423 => 0.010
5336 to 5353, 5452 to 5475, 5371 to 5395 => -0.046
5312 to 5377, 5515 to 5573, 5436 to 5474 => 0.004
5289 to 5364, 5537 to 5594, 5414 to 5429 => 0.007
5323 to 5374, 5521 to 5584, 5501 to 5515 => 0.036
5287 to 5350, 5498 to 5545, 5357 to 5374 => -0.047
